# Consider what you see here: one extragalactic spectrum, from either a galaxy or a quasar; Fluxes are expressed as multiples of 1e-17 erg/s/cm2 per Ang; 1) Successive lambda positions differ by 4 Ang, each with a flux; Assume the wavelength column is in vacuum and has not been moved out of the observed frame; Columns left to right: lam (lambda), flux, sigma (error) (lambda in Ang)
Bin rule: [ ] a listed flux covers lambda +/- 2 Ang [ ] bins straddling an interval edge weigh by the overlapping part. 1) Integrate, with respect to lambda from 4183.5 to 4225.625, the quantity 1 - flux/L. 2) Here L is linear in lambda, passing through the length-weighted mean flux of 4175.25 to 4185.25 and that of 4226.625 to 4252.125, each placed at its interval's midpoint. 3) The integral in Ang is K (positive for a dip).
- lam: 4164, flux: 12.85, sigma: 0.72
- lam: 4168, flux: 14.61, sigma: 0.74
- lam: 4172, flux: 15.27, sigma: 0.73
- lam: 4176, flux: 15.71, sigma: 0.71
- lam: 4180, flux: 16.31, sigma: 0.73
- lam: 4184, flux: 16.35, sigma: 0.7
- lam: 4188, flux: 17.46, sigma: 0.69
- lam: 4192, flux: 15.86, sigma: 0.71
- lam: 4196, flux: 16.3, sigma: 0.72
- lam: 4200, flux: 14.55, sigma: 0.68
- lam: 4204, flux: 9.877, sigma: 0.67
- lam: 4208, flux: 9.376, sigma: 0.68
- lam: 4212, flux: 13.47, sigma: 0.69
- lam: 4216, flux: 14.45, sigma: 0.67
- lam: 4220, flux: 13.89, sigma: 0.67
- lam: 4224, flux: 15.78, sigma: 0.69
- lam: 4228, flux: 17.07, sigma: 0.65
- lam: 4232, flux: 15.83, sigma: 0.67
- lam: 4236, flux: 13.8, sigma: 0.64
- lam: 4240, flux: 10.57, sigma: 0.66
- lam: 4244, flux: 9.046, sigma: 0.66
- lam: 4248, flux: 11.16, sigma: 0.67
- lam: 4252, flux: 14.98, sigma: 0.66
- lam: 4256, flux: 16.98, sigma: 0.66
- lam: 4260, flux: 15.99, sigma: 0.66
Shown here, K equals 1.8 Ang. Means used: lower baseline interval 16.2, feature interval 14.2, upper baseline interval 13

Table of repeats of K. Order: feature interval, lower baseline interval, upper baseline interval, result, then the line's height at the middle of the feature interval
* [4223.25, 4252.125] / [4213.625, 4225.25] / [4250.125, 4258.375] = 3.7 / 15.3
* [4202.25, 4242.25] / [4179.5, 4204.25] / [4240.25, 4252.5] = -1.3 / 13.1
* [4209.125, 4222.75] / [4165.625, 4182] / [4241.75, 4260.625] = 0.5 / 14.3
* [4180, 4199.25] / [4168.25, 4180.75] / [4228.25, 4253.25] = -1.8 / 14.9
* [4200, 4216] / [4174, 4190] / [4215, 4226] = 3.6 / 15.3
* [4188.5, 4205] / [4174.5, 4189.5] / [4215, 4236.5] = 1.4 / 16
